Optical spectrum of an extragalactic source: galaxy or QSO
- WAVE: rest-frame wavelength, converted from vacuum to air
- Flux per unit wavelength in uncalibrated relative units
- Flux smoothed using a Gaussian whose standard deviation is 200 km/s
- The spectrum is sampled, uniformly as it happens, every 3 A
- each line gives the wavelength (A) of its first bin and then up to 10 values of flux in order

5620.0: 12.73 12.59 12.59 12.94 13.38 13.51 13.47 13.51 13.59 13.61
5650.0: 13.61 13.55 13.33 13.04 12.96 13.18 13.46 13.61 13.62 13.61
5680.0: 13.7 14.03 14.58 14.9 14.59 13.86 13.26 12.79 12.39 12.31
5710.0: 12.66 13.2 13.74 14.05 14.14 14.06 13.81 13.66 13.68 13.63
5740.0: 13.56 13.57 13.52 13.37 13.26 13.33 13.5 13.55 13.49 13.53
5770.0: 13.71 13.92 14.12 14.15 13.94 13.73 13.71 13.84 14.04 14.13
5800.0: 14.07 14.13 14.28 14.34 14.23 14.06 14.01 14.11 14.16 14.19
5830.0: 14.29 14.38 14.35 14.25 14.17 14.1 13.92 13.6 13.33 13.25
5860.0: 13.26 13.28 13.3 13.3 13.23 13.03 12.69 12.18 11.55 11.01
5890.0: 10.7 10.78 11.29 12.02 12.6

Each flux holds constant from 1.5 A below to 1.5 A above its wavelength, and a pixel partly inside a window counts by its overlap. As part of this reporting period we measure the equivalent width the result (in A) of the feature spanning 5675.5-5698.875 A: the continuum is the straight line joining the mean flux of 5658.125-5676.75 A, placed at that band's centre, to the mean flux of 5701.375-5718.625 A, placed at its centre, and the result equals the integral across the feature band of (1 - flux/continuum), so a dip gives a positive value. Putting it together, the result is -1.7 A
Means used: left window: 13.3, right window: 12.9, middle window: 14.1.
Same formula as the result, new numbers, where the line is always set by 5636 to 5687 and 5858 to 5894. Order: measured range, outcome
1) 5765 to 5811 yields -4.0 A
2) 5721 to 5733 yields -0.6 A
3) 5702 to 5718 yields 0.5 A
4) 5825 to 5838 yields -1.7 A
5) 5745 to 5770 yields -0.8 A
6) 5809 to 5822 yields -1.4 A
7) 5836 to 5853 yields -2.0 A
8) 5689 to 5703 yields -0.4 A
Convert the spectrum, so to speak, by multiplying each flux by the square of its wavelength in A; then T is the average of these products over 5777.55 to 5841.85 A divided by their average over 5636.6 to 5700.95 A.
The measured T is 1.09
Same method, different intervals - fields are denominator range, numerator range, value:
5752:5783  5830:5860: 1.04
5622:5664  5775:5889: 1.10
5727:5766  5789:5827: 1.07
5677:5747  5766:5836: 1.06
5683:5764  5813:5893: 1.03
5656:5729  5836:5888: 1.03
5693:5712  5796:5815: 1.14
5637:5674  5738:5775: 1.05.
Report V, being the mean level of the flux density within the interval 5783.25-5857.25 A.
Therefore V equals 14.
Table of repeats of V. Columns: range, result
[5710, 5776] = 13.6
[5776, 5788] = 13.9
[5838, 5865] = 13.7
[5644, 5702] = 13.7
